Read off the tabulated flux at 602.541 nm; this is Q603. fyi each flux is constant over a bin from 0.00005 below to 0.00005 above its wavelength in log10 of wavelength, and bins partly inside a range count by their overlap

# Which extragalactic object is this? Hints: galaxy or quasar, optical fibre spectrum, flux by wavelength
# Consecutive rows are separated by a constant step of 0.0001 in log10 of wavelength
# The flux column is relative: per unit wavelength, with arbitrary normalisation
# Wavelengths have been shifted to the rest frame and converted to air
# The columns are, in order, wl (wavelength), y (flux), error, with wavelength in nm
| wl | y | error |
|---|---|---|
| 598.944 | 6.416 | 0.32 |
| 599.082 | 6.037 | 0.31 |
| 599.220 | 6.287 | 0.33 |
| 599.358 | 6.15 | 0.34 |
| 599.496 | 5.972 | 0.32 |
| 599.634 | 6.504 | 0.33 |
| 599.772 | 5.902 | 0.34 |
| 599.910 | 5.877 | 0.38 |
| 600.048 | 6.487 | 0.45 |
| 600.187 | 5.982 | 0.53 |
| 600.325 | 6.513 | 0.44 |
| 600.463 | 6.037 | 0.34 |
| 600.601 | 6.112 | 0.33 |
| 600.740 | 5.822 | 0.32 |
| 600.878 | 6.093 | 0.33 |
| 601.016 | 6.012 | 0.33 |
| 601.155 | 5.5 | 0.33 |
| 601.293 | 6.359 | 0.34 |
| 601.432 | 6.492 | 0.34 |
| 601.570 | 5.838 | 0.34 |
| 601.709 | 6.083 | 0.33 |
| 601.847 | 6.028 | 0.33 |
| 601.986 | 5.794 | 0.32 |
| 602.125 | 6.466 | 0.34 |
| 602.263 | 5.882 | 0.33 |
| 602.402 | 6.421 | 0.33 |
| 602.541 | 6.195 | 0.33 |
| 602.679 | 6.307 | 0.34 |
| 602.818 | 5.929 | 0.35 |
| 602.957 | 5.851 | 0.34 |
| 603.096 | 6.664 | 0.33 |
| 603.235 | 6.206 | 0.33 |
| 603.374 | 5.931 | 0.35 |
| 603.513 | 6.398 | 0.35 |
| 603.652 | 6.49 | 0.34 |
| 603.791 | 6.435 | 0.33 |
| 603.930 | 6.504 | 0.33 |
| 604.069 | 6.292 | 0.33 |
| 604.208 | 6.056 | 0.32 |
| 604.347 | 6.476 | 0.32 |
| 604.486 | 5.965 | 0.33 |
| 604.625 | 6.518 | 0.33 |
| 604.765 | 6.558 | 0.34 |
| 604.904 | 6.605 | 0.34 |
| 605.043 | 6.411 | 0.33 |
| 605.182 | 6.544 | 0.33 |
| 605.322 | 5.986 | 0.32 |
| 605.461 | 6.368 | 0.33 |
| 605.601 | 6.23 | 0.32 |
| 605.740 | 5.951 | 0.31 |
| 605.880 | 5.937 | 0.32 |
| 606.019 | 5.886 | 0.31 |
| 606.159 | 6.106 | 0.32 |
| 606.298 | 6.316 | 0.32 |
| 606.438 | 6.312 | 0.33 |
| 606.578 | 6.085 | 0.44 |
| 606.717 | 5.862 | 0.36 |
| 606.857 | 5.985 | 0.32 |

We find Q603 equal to 6.195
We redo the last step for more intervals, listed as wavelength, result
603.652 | 6.49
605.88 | 5.937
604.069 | 6.292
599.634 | 6.504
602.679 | 6.307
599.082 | 6.037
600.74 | 5.822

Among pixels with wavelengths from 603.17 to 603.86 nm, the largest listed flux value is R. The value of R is 6.49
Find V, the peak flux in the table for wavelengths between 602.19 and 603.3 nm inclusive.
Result 6.664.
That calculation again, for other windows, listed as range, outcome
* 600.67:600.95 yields 6.093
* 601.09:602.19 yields 6.492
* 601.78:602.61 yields 6.466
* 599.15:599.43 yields 6.287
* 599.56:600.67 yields 6.513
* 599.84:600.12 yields 6.487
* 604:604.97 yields 6.605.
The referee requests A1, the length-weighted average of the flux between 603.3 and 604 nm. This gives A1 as 6.35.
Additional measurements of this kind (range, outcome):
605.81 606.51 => 6.11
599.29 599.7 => 6.21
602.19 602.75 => 6.21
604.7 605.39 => 6.42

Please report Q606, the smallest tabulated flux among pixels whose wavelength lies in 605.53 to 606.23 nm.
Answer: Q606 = 5.886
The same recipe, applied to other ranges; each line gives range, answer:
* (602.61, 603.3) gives 5.851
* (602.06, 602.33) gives 5.882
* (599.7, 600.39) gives 5.877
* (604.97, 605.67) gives 5.986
